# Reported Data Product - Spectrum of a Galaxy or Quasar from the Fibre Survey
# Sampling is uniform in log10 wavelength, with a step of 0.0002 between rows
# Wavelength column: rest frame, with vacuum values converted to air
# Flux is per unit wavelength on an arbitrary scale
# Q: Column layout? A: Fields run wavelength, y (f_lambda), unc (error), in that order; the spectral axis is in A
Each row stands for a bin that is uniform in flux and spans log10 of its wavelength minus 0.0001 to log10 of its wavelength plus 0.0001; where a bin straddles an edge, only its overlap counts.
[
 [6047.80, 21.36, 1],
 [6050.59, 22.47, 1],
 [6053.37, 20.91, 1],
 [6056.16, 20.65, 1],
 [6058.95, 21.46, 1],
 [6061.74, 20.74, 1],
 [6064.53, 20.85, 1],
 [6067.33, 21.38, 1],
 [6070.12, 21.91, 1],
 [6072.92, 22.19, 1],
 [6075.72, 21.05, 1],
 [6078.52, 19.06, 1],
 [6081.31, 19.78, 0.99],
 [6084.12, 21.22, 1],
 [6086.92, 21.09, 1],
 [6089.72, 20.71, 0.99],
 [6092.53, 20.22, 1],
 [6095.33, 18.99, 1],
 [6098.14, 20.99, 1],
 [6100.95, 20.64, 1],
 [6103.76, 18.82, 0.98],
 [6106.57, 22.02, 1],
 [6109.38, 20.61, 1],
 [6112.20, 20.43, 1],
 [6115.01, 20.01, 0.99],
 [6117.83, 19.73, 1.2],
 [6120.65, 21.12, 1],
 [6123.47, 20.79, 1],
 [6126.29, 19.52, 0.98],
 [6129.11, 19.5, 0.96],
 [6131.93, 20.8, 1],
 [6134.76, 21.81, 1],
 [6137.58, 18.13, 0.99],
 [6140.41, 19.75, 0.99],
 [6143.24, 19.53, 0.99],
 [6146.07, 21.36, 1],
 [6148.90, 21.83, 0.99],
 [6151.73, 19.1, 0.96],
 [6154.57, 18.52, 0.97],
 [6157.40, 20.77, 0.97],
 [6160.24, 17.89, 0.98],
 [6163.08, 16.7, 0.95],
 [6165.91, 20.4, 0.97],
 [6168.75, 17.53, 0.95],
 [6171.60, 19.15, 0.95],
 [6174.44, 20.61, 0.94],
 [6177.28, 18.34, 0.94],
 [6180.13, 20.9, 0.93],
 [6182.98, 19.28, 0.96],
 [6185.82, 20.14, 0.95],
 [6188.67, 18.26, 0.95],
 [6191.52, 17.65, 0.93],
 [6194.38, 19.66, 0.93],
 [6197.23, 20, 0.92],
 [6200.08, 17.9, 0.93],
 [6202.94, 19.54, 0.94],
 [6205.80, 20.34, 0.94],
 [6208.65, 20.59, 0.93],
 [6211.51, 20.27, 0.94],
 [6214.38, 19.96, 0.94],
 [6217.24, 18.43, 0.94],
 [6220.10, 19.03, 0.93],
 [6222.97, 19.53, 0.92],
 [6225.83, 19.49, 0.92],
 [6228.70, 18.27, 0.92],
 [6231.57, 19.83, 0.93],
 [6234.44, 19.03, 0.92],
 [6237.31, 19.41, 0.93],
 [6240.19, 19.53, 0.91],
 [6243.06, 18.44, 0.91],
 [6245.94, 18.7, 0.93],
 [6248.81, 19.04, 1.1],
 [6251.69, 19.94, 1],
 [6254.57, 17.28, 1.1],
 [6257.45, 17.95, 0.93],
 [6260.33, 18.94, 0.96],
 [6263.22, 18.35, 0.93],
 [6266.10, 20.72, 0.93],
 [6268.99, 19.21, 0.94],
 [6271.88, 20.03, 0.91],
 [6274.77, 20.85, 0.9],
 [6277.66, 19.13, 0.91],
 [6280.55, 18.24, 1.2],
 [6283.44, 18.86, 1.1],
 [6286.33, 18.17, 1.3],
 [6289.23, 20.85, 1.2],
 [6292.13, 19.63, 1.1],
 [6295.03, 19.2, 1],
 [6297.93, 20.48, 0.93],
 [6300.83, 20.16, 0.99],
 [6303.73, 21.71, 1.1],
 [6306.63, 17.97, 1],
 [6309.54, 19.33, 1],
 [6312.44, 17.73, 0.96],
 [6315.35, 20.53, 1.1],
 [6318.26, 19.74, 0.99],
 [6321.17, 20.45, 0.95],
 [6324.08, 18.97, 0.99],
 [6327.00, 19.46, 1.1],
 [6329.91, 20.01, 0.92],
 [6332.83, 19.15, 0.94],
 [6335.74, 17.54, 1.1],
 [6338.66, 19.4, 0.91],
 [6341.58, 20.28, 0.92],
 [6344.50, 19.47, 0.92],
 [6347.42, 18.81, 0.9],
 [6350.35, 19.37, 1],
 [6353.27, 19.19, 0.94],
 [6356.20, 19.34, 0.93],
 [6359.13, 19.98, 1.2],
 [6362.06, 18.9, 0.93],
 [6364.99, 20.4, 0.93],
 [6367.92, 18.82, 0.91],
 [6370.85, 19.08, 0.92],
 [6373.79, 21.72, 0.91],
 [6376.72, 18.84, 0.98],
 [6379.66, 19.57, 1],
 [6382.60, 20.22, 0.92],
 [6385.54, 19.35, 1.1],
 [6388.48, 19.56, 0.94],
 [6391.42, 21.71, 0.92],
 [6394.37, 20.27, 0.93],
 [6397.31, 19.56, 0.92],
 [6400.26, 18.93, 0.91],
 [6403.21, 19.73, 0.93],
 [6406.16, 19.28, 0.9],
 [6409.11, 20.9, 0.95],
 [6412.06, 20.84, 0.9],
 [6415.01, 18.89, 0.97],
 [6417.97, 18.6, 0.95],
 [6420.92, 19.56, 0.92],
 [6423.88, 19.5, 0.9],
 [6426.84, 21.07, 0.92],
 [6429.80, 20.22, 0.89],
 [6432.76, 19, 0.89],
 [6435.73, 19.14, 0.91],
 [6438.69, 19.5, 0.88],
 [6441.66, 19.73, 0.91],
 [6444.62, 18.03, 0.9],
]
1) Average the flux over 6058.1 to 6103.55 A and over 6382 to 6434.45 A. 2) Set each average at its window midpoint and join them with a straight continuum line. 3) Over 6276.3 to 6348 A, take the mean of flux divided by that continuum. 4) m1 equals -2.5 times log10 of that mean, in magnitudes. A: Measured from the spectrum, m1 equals 0.04 mag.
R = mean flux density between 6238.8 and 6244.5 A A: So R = 19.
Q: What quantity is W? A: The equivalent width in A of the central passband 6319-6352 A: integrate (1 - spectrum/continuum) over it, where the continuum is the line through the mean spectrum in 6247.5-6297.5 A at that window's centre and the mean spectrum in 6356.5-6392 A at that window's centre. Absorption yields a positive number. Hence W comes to 0.4 A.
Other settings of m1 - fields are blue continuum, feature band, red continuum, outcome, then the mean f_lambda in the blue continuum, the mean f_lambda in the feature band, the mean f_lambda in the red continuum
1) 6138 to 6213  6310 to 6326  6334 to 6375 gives 0.00 mag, 19.4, 19.5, 19.4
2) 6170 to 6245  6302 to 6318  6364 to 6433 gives 0.01 mag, 19.4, 19.5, 19.8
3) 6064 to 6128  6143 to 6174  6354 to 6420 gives 0.06 mag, 20.6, 19.4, 19.7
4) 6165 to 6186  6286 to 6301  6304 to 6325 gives -0.02 mag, 19.5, 19.8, 19.4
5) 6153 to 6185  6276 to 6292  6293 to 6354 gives 0.01 mag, 19.1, 19.1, 19.5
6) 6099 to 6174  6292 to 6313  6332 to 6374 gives -0.01 mag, 19.9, 19.6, 19.4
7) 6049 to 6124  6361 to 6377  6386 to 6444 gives 0.01 mag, 20.7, 19.7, 19.8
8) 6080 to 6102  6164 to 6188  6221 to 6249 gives 0.01 mag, 20.5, 19.5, 19.1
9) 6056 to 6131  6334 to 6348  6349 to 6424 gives 0.04 mag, 20.6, 19.1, 19.7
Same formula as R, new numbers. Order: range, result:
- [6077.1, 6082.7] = 19.5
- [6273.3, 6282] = 19.4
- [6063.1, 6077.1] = 21.5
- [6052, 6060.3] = 21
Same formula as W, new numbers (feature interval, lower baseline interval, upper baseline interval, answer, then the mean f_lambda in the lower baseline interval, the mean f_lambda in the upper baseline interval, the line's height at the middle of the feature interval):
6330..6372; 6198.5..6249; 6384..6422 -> 0.8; 19.3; 19.8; 19.6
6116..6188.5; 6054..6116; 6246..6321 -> 1.9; 20.7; 19.4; 20.2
